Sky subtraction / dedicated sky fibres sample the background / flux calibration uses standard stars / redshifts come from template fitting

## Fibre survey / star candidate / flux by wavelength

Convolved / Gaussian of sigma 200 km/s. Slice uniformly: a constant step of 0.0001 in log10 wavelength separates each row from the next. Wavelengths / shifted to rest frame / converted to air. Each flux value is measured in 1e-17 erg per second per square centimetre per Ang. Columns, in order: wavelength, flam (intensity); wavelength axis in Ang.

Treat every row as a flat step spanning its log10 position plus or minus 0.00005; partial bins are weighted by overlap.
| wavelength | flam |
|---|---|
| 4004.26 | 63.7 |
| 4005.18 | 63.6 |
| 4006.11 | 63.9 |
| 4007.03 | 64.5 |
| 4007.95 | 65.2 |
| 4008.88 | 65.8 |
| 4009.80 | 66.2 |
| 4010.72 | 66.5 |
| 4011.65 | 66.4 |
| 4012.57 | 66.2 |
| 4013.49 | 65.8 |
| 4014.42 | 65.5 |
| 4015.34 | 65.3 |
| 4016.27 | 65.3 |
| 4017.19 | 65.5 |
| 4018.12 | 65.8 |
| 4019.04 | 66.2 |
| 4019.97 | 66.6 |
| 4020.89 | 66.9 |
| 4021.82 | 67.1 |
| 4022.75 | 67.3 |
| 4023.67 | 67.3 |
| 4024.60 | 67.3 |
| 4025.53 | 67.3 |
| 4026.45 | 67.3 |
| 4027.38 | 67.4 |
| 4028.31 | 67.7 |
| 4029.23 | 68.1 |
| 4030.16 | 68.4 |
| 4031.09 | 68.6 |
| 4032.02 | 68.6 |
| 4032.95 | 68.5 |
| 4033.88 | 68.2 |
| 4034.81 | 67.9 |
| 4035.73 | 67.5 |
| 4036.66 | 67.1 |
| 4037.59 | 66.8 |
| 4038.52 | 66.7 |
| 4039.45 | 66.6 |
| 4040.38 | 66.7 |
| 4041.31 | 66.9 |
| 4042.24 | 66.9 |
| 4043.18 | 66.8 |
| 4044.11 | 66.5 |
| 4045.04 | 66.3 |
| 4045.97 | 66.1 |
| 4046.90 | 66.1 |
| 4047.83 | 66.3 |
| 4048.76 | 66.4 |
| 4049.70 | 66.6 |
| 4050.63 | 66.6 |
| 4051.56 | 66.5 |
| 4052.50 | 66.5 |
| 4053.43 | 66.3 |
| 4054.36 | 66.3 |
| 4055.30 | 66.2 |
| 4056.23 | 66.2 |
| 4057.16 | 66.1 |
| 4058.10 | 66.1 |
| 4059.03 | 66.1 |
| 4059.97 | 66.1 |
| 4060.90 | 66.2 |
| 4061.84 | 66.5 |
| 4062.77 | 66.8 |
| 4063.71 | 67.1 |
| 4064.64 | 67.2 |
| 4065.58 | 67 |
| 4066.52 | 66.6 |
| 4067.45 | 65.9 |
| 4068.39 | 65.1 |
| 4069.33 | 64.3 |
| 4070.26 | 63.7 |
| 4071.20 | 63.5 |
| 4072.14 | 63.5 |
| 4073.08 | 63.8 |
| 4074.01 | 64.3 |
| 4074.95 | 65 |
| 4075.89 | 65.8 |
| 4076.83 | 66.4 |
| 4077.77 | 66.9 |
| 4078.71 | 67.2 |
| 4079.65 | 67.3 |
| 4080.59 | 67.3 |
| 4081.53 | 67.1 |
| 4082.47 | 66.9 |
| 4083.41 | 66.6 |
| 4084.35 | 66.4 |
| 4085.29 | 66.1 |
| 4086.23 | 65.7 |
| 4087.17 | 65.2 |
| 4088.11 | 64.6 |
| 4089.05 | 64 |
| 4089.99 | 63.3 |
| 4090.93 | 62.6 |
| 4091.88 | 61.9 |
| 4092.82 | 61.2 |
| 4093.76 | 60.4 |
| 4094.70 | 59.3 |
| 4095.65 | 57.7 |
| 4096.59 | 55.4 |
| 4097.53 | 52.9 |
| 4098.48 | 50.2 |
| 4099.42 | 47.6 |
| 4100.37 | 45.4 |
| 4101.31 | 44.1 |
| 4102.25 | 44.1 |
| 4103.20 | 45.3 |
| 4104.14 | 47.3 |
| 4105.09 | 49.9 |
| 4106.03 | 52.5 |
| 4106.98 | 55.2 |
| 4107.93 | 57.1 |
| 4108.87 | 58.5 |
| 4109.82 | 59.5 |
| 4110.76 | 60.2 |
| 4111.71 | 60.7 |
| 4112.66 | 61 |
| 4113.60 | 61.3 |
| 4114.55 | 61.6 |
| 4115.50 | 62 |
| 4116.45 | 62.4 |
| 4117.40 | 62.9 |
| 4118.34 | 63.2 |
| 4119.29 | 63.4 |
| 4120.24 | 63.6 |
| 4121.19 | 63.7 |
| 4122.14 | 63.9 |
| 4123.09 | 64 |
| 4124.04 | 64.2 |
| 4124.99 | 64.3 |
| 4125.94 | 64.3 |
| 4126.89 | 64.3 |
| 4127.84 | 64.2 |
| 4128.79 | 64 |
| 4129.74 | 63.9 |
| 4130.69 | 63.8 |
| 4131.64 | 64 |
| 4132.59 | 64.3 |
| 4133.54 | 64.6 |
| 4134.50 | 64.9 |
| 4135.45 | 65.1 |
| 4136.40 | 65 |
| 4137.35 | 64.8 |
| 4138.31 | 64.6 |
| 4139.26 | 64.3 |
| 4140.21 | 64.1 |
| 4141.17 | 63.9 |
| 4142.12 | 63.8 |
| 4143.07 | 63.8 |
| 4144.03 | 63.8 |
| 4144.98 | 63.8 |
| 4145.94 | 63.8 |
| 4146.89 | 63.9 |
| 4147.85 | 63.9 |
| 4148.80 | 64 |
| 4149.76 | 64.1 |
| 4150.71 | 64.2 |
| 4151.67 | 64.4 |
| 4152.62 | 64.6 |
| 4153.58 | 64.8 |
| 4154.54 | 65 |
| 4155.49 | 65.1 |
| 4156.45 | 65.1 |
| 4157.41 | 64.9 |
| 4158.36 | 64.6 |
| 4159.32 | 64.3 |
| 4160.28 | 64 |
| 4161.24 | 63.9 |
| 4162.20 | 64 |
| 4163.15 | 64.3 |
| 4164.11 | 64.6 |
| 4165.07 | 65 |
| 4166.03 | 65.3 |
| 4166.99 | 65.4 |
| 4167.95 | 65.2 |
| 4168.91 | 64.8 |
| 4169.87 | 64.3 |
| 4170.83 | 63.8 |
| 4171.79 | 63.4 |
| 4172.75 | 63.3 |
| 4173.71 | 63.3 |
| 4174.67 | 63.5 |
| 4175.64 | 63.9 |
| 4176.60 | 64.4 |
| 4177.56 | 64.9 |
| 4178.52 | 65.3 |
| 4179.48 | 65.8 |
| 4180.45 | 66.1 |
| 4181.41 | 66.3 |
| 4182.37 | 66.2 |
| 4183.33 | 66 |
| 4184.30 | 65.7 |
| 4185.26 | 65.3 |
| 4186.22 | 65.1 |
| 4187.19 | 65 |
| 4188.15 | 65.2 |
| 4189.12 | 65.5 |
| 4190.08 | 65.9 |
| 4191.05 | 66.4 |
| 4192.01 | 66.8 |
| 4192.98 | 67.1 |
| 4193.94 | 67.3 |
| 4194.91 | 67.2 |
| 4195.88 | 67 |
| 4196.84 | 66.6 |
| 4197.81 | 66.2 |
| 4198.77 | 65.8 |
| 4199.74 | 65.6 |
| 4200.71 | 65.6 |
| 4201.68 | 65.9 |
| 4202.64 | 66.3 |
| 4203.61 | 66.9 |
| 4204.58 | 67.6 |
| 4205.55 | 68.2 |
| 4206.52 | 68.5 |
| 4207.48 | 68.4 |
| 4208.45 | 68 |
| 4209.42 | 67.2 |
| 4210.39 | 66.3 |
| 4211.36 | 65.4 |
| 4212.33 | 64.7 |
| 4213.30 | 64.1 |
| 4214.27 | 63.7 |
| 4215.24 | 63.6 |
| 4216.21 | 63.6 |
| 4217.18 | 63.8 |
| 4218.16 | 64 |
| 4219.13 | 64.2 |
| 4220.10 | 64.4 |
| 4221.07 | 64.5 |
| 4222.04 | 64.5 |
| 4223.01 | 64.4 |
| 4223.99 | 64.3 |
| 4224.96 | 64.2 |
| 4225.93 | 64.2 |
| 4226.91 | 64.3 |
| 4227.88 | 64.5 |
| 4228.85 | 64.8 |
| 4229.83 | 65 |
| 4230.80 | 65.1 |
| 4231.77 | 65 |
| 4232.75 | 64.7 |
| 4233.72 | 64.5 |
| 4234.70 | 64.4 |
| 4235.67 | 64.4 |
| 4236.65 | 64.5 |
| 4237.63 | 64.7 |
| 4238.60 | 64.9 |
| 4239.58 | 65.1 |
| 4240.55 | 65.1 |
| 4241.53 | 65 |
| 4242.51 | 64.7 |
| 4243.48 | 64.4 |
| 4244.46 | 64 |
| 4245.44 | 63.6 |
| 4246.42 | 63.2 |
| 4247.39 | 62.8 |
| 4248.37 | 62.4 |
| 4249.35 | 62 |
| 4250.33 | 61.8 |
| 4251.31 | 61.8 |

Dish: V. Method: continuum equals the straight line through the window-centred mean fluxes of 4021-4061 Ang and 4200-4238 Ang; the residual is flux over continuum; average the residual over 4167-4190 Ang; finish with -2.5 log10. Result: 0.01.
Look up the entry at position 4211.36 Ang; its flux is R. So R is 65.4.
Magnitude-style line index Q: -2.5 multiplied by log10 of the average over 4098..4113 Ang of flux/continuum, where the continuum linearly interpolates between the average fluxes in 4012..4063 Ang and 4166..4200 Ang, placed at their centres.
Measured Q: 0.25 mag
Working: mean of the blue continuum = 66.8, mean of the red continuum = 65.4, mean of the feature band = 52.3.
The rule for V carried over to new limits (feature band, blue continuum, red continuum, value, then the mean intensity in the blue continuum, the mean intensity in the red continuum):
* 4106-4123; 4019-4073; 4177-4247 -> 0.09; 66.6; 65.4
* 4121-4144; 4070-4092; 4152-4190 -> 0.01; 65.3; 64.8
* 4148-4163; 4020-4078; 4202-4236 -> 0.02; 66.5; 65.2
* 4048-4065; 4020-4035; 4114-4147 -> 0.00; 67.7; 63.9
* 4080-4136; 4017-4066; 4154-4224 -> 0.10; 66.9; 65.3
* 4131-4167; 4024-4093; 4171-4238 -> 0.02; 66.2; 65.3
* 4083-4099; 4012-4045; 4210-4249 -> 0.08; 67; 64.4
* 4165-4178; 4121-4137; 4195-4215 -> 0.02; 64.3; 66.4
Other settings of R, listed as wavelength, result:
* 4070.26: 63.7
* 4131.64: 64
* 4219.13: 64.2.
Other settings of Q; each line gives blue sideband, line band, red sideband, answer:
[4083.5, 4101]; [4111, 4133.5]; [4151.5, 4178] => -0.03 mag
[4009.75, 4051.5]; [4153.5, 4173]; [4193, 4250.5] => 0.02 mag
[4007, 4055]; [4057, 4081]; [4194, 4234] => 0.01 mag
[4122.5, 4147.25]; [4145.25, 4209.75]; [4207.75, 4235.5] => -0.02 mag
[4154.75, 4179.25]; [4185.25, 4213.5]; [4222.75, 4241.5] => -0.03 mag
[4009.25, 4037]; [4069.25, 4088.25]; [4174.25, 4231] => 0.01 mag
